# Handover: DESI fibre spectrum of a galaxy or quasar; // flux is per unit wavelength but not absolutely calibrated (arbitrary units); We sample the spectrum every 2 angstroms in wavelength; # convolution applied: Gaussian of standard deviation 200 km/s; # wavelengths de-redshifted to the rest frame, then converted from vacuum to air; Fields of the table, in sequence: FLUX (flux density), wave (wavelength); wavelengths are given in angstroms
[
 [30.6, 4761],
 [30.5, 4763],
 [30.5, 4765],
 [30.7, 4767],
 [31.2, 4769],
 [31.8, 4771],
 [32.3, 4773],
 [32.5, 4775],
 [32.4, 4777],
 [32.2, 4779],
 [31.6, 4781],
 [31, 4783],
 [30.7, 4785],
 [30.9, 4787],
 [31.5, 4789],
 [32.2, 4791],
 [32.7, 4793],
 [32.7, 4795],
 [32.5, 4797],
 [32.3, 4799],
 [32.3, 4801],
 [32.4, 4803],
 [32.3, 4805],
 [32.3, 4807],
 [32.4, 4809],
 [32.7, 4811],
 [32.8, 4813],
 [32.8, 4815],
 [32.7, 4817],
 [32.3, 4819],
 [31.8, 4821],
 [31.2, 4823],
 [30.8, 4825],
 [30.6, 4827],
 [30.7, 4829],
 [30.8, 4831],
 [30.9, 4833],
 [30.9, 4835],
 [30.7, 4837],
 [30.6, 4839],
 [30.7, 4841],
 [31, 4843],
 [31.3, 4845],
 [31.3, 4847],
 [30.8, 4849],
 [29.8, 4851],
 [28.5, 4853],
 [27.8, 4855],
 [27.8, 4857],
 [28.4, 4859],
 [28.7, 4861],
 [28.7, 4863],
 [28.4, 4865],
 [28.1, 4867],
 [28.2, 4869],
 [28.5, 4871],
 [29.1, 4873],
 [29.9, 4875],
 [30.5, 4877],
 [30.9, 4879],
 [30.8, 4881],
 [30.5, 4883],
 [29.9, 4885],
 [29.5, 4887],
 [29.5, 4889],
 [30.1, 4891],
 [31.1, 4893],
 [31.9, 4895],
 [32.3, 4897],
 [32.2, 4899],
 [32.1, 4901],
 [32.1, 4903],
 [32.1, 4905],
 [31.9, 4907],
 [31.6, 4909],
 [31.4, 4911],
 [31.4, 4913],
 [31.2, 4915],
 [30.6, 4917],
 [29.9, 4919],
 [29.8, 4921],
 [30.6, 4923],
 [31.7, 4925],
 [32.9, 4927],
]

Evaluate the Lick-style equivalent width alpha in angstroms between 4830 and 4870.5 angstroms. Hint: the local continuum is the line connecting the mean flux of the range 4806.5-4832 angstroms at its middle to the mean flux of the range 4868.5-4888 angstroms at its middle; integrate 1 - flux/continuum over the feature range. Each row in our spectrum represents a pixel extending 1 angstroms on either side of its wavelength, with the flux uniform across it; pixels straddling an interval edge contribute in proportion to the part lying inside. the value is 1.5 angstroms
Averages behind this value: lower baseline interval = 31.8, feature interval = 29.7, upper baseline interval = 29.8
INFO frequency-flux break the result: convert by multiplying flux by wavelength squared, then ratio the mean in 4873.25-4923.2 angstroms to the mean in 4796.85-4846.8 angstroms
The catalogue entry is 1.01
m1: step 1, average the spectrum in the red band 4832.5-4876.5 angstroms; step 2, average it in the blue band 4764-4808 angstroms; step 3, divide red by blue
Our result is 0.93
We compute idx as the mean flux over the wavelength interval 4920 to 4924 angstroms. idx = 30.2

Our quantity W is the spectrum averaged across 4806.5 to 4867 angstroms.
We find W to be 30.6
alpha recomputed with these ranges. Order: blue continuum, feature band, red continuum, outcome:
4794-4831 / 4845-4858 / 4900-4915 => 1.00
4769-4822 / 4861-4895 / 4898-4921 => 2.12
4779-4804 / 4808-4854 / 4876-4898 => 0.24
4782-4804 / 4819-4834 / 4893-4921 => 0.35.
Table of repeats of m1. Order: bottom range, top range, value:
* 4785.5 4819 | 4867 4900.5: 0.94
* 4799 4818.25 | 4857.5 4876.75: 0.88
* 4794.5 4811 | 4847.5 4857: 0.90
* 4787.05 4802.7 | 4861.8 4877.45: 0.90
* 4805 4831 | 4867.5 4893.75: 0.94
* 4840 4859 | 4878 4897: 1.03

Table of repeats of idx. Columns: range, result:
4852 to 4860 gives 28.1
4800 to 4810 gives 32.3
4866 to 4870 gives 28.1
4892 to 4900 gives 31.9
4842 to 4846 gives 31.1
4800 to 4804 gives 32.3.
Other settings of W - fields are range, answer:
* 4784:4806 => 32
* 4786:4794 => 31.8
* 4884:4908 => 31.2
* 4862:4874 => 28.5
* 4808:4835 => 31.7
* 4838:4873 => 29.3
